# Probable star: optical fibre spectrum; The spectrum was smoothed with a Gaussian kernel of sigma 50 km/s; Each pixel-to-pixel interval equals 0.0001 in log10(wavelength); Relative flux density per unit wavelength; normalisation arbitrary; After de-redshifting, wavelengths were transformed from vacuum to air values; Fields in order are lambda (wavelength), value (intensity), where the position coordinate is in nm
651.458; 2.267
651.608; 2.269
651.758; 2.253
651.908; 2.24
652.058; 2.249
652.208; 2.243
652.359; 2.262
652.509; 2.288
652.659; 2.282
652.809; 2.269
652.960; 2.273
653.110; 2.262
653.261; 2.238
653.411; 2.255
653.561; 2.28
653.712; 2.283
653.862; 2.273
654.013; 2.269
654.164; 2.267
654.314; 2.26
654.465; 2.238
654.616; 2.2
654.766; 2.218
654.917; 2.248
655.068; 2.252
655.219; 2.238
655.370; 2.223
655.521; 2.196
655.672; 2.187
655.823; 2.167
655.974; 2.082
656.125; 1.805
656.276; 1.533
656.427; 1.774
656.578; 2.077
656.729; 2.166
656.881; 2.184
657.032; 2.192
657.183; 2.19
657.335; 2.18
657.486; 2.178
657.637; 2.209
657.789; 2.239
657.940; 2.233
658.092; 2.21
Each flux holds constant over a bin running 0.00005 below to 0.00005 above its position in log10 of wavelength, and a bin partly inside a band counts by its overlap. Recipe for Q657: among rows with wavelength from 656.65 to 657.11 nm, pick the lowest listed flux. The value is 2.166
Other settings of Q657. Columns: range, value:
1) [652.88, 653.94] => 2.238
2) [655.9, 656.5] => 1.533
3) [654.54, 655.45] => 2.2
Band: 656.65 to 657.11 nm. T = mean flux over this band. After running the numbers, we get 2.18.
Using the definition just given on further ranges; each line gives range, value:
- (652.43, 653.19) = 2.27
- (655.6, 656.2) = 2.06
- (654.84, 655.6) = 2.23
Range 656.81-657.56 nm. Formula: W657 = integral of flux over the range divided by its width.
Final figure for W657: 2.19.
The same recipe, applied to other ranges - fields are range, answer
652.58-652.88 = 2.28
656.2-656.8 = 1.89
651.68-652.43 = 2.25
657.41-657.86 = 2.21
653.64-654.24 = 2.27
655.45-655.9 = 2.18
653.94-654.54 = 2.26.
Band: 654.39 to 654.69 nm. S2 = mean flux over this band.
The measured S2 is 2.22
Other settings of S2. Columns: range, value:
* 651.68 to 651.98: 2.25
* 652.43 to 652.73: 2.29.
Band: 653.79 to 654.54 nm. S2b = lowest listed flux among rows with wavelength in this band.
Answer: 2.238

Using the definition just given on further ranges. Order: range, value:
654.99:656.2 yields 1.805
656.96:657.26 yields 2.19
